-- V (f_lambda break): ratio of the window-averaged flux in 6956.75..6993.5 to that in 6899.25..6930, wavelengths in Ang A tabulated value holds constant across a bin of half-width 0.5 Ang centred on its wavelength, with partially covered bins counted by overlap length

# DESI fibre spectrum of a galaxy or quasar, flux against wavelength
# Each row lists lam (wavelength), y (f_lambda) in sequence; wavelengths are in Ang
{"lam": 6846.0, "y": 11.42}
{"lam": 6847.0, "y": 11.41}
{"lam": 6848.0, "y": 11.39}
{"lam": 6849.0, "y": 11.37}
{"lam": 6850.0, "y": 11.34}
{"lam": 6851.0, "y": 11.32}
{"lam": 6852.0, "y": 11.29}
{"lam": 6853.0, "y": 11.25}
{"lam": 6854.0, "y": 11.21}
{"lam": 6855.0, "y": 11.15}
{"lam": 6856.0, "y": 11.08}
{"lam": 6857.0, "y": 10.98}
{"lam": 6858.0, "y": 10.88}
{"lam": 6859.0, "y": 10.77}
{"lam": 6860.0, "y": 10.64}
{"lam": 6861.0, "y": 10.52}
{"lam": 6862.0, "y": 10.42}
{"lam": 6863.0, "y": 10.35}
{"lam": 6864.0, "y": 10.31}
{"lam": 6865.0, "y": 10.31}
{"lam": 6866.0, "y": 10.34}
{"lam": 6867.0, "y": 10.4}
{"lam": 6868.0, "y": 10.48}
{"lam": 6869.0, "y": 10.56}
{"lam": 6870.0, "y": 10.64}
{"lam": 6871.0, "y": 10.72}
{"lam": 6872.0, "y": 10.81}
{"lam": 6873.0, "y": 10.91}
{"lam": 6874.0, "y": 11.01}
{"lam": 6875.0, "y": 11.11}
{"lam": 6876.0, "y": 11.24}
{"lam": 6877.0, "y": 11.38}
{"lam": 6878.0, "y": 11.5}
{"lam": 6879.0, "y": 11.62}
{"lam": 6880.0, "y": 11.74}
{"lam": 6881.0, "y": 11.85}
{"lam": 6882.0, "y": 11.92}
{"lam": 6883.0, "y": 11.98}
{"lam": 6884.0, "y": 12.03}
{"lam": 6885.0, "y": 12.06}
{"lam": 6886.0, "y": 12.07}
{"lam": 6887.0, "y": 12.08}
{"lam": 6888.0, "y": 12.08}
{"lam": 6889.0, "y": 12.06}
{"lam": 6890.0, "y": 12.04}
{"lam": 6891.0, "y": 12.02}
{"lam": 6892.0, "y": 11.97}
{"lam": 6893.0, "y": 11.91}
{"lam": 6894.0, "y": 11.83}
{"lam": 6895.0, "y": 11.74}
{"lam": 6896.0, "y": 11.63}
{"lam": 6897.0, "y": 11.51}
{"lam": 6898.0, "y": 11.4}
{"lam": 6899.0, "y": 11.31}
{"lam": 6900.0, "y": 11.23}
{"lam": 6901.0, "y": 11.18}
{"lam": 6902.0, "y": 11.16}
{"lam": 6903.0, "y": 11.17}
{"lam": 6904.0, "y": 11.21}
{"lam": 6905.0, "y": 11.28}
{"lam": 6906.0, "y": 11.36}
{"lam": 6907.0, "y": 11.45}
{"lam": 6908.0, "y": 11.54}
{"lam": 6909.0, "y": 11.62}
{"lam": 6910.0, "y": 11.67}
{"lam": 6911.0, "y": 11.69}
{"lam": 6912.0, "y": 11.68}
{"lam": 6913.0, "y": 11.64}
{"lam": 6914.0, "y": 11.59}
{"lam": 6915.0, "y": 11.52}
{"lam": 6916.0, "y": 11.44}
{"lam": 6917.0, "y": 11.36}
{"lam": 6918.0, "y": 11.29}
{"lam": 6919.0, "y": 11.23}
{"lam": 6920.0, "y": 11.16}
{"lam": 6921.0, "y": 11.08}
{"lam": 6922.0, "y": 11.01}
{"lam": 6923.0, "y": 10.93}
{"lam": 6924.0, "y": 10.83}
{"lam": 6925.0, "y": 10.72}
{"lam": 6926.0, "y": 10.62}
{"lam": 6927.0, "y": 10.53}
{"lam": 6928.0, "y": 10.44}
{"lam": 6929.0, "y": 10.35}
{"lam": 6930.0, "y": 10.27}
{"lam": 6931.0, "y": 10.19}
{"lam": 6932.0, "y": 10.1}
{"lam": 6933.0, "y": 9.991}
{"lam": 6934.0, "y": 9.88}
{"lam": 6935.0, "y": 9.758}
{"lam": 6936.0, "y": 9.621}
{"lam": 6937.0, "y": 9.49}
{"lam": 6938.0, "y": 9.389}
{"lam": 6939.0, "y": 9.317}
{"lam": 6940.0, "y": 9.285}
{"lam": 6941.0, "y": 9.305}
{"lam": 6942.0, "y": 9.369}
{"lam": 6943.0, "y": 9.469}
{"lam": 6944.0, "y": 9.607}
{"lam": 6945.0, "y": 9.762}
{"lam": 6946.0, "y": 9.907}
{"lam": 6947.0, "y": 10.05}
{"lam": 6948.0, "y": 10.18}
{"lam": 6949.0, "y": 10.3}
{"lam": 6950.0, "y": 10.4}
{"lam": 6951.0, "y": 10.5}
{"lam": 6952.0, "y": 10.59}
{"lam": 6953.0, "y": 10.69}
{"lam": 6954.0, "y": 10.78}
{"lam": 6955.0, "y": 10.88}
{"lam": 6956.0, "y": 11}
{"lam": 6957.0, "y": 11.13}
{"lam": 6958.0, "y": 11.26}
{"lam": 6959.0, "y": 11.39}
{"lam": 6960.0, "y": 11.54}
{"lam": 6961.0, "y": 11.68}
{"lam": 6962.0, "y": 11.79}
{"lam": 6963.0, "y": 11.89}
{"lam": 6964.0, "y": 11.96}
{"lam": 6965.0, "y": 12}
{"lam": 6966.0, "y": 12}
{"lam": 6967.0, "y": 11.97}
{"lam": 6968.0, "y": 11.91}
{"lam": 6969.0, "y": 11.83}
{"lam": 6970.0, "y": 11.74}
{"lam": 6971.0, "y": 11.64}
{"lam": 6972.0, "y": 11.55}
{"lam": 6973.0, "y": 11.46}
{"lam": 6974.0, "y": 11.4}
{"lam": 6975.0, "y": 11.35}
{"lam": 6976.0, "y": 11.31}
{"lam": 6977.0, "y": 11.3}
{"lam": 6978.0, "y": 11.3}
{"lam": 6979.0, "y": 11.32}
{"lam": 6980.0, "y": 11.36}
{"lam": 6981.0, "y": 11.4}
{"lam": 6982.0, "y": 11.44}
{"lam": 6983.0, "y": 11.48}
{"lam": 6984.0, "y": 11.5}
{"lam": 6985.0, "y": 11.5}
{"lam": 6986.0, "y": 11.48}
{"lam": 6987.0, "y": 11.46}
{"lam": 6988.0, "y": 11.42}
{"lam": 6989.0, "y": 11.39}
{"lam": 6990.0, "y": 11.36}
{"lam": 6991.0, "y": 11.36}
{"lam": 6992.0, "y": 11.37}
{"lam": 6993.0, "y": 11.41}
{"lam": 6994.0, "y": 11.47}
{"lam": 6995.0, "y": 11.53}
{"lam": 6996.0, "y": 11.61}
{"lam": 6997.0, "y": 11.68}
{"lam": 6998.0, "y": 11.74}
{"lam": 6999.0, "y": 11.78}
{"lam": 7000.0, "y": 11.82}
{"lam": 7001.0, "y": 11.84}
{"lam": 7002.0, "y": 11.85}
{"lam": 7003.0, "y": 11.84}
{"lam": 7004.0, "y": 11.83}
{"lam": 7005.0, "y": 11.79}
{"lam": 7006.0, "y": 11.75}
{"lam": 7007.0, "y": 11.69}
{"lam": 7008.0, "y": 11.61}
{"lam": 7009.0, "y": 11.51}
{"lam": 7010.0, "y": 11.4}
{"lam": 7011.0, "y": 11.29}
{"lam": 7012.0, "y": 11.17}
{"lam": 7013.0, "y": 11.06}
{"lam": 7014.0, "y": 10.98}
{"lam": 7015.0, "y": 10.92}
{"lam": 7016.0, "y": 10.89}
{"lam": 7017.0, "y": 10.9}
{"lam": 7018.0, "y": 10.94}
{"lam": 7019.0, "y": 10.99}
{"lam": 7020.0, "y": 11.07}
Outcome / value 1.03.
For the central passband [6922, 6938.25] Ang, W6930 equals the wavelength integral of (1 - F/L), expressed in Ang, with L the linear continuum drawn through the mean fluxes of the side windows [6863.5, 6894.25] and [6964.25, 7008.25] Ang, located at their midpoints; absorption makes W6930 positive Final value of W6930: 1.8 Ang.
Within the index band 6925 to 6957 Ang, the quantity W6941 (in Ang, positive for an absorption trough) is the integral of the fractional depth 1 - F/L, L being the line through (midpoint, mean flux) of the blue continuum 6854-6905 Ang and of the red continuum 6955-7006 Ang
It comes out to 3.79 Ang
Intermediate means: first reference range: 11.3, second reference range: 11.6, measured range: 10.1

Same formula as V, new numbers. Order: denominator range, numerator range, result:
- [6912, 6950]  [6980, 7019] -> 1.10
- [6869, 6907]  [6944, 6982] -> 0.97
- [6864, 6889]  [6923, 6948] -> 0.88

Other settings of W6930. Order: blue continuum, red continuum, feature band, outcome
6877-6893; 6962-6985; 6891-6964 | 5.7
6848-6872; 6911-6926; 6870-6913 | -2.0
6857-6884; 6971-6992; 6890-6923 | -1.1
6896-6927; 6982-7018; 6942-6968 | 1.1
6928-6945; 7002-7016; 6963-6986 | -2.1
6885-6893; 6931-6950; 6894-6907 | 0.2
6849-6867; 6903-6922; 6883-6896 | -0.9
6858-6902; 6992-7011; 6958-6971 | -0.3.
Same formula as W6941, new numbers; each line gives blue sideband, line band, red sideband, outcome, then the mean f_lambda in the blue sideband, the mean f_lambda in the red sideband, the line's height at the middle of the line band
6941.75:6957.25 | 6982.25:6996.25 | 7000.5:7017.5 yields -0.5 Ang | 10.3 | 11.4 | 11.1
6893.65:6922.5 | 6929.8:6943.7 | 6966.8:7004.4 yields 2.2 Ang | 11.4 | 11.5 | 11.5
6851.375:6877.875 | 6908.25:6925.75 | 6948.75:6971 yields -0.3 Ang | 10.8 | 11.3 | 11.1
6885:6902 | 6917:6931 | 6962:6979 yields 1.1 Ang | 11.7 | 11.7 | 11.7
